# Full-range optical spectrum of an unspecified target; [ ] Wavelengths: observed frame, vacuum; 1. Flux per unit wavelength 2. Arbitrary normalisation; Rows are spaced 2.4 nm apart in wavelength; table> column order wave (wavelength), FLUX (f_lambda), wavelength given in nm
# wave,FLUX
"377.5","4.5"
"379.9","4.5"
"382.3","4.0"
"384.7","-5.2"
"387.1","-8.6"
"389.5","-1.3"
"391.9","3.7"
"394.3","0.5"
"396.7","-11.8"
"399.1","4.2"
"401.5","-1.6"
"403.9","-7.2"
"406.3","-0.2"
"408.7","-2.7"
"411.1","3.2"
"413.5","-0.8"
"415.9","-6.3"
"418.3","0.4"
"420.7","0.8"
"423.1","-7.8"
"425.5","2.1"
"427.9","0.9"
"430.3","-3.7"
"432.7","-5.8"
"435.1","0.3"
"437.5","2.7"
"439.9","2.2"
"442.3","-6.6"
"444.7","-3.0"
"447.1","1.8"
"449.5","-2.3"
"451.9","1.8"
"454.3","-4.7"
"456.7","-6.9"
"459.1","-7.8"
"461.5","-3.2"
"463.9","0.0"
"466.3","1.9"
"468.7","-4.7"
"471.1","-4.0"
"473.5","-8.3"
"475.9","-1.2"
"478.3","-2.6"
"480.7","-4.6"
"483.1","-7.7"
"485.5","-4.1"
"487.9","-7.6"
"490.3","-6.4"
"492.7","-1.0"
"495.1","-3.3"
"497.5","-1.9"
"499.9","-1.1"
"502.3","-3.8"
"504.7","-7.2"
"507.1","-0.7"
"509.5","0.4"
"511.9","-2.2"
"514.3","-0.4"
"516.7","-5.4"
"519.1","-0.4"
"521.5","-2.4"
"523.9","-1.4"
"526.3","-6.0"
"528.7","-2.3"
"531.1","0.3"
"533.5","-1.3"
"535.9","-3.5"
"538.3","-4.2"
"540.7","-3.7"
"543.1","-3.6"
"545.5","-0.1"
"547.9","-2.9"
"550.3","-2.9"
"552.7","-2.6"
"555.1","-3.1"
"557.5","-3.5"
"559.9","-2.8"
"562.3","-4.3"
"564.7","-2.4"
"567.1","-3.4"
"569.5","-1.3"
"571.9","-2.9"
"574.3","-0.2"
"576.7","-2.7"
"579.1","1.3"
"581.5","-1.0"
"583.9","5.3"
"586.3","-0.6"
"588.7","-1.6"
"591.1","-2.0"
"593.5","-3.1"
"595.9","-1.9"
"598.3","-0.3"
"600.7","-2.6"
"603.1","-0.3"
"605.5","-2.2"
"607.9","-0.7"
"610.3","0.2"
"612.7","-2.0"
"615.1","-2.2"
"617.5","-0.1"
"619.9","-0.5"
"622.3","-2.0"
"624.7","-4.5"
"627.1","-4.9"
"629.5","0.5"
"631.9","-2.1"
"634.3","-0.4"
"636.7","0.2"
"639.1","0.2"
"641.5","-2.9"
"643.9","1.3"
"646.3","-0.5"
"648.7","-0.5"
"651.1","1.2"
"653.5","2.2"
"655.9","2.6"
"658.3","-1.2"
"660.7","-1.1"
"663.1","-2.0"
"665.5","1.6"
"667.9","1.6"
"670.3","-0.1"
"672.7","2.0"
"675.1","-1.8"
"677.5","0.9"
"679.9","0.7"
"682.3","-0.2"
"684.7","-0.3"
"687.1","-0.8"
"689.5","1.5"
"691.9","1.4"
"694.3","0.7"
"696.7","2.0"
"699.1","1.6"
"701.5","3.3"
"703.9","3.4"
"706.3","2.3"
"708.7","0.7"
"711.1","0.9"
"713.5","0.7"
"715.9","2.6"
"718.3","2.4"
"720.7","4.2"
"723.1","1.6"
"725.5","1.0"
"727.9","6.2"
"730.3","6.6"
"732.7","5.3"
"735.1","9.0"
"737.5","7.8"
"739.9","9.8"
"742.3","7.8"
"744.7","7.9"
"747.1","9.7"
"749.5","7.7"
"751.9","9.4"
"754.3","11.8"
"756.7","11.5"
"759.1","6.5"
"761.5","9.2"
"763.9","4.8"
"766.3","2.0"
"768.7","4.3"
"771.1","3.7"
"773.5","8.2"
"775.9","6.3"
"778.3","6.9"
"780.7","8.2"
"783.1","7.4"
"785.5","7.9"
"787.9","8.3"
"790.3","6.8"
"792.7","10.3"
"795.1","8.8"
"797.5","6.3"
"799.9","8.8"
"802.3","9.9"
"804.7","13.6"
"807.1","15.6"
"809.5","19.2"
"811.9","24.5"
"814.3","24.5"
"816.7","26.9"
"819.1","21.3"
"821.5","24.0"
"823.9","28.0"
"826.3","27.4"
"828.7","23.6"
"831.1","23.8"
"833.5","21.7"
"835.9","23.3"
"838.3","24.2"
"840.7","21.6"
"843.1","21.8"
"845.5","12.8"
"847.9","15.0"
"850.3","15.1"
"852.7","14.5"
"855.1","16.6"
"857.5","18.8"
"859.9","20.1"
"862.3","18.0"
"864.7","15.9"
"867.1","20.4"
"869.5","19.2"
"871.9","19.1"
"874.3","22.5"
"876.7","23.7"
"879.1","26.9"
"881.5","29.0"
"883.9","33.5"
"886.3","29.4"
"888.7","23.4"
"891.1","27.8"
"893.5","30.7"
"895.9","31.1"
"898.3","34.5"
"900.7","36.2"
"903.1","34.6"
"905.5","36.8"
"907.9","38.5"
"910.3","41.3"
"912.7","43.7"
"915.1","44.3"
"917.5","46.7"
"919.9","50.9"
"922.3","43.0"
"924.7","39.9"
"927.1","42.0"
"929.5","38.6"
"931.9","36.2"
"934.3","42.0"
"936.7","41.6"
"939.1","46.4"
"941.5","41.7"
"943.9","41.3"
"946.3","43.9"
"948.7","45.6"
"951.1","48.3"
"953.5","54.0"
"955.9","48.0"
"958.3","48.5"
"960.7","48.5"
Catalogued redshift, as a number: 1.023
